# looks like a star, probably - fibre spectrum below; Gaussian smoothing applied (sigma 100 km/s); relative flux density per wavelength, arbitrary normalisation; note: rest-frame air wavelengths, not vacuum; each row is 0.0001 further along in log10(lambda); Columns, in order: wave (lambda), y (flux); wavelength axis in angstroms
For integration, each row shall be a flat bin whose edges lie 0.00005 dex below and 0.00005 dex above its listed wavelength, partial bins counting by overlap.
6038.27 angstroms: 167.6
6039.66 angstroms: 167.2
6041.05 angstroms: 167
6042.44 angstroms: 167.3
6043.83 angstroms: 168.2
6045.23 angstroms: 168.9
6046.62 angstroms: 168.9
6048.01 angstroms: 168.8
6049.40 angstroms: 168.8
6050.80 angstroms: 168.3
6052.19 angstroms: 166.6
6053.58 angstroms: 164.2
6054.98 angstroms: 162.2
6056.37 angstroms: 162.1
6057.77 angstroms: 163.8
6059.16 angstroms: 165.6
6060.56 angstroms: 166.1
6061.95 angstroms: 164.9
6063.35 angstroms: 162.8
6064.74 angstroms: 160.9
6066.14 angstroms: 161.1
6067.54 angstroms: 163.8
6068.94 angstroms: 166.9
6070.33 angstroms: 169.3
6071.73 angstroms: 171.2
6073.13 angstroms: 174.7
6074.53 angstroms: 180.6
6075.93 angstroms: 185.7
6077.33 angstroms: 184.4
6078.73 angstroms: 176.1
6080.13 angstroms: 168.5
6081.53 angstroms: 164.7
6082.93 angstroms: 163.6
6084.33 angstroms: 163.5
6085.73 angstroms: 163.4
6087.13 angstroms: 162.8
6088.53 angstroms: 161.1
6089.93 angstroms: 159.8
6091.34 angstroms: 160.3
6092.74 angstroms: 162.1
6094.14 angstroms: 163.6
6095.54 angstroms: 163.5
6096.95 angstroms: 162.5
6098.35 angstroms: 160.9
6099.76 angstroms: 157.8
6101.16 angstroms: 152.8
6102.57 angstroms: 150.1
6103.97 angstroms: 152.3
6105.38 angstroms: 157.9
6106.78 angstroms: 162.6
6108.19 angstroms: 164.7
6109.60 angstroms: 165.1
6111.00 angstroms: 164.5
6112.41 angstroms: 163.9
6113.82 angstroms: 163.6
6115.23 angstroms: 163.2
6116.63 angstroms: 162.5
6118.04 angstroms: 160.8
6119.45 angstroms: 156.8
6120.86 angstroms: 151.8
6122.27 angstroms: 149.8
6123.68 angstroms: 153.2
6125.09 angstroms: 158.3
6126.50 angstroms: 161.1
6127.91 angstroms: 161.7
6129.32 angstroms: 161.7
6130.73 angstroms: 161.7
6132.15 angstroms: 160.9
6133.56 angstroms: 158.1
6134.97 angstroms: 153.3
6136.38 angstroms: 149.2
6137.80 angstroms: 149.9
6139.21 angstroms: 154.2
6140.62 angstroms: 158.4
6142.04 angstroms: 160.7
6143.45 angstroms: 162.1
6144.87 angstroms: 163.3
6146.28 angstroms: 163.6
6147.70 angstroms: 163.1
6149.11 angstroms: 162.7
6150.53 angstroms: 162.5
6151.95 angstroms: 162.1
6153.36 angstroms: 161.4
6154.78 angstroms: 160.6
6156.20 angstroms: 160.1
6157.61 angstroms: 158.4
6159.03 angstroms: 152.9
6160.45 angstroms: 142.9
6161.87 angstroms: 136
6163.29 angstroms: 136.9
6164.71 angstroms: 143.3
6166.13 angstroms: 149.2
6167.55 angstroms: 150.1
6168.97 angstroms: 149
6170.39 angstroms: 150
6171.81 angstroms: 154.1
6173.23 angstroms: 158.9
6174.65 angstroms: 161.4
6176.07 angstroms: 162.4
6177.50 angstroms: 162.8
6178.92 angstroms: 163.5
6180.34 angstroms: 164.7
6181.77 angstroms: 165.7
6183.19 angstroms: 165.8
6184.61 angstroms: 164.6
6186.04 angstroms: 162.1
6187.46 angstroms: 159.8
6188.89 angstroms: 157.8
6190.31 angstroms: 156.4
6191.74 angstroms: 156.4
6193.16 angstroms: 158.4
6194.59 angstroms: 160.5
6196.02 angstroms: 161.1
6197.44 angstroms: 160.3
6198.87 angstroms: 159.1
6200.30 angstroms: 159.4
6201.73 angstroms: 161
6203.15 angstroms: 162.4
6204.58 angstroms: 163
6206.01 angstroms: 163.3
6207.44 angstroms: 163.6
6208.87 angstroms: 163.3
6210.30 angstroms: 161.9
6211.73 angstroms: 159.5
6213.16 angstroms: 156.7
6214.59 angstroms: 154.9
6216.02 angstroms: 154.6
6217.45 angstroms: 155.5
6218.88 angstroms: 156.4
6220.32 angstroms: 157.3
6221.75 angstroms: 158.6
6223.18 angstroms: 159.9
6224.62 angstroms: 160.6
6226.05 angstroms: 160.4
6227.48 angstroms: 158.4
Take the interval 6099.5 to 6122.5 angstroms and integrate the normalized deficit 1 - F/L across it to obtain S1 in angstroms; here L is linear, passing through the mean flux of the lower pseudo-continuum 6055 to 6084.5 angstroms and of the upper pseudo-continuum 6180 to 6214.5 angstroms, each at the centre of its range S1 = 1.0 angstroms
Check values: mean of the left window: 169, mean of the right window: 161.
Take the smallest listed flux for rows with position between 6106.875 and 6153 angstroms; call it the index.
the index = 149.2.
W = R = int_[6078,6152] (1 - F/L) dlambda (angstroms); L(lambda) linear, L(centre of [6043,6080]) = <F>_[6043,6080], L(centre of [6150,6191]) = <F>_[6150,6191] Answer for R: 1.03 angstroms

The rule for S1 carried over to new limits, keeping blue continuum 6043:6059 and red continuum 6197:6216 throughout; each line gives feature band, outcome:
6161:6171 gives 1.1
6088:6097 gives 0.2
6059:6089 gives -0.5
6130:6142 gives 0.5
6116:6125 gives 0.4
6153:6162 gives 0.5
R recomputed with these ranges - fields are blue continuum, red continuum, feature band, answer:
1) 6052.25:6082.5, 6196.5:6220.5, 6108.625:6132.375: 0.73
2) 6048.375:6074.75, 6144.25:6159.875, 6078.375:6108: 0.56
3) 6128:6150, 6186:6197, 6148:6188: 0.59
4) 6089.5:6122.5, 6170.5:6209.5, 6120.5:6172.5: 1.63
